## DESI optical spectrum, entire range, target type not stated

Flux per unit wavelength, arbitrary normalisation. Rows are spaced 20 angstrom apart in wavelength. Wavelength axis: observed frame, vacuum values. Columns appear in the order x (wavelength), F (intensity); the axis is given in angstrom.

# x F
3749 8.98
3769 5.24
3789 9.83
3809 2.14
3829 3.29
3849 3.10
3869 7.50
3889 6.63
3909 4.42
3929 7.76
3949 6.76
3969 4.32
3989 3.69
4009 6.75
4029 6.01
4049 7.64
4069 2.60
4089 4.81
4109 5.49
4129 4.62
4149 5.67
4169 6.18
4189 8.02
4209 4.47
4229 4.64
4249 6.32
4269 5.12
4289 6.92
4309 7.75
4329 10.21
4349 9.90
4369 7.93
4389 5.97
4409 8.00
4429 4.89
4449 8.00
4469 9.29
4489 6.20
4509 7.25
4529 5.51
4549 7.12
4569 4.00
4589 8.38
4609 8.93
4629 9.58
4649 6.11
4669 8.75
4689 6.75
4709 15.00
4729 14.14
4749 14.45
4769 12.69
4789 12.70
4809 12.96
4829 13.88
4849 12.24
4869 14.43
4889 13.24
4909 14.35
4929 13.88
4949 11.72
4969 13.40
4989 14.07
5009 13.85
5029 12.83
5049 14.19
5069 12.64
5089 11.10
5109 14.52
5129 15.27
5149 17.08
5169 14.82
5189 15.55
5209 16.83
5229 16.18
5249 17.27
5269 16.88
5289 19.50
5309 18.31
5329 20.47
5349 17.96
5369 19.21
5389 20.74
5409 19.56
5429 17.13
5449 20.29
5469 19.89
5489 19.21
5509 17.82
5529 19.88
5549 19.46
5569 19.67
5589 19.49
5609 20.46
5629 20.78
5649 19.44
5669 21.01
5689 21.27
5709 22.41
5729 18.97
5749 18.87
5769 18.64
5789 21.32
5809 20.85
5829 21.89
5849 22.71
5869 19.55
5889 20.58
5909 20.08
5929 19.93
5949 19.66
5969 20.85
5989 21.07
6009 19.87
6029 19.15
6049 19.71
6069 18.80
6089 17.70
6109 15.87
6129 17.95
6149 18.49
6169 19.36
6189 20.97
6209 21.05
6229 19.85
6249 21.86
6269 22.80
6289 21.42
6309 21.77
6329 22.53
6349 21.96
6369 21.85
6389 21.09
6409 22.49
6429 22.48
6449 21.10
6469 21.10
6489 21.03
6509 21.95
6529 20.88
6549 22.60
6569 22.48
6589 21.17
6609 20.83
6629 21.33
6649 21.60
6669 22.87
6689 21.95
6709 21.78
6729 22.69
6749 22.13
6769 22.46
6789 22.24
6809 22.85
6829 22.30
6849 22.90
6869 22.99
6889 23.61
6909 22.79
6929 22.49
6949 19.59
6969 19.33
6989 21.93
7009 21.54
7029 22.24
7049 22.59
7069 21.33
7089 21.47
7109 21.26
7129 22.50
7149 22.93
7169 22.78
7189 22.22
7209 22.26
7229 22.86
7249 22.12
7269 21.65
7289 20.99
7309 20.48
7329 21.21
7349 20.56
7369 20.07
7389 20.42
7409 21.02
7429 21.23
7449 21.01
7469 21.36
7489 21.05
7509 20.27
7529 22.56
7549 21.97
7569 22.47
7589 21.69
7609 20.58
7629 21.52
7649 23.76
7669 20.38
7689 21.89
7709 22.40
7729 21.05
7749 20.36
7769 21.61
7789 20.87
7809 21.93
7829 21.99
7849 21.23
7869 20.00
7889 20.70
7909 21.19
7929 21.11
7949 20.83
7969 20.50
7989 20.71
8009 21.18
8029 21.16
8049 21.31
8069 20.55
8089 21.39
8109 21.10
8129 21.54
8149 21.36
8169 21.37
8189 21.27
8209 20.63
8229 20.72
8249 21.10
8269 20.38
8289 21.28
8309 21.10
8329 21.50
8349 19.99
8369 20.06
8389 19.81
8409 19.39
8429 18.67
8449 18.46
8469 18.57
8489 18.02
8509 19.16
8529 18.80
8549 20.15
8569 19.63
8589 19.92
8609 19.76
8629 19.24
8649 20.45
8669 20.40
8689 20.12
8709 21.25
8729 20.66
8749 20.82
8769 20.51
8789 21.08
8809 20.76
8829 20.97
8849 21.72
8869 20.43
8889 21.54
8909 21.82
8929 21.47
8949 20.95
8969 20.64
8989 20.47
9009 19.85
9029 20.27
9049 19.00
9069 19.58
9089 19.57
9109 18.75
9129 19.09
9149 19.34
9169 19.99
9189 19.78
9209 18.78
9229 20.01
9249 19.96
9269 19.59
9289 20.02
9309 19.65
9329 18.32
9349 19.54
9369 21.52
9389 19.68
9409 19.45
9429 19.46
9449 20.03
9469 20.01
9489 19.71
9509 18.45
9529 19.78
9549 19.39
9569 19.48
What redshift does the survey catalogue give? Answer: 0.181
